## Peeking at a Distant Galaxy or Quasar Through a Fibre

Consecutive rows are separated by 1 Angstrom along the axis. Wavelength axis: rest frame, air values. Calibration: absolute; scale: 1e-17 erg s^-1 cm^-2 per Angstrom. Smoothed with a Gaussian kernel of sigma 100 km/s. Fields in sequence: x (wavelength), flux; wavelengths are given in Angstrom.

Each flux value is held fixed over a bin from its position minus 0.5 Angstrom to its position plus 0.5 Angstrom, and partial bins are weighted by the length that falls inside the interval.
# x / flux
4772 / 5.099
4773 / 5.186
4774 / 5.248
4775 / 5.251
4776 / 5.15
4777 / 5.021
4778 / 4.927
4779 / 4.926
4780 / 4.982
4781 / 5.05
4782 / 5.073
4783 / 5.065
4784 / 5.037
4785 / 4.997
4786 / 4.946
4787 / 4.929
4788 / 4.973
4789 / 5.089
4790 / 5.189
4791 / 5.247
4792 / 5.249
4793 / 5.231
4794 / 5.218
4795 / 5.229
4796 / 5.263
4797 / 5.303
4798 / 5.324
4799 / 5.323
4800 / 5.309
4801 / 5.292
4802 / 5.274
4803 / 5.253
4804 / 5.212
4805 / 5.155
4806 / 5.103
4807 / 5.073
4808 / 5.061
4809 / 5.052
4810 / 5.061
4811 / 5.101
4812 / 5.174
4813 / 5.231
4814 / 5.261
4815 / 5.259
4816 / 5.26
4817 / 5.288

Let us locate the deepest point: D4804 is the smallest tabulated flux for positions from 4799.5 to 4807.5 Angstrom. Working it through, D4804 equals 5.073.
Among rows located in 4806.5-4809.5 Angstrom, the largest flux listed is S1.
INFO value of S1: 5.073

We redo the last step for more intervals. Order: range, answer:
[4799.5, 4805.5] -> 5.309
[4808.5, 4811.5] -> 5.101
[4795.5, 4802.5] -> 5.324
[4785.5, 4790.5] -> 5.189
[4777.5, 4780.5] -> 4.982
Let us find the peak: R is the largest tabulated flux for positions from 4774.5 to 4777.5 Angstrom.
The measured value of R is 5.251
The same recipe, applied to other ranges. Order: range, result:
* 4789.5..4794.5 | 5.249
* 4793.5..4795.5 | 5.229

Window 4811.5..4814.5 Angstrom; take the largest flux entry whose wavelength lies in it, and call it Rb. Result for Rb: 5.261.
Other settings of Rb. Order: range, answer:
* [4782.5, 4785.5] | 5.065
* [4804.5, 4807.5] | 5.155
